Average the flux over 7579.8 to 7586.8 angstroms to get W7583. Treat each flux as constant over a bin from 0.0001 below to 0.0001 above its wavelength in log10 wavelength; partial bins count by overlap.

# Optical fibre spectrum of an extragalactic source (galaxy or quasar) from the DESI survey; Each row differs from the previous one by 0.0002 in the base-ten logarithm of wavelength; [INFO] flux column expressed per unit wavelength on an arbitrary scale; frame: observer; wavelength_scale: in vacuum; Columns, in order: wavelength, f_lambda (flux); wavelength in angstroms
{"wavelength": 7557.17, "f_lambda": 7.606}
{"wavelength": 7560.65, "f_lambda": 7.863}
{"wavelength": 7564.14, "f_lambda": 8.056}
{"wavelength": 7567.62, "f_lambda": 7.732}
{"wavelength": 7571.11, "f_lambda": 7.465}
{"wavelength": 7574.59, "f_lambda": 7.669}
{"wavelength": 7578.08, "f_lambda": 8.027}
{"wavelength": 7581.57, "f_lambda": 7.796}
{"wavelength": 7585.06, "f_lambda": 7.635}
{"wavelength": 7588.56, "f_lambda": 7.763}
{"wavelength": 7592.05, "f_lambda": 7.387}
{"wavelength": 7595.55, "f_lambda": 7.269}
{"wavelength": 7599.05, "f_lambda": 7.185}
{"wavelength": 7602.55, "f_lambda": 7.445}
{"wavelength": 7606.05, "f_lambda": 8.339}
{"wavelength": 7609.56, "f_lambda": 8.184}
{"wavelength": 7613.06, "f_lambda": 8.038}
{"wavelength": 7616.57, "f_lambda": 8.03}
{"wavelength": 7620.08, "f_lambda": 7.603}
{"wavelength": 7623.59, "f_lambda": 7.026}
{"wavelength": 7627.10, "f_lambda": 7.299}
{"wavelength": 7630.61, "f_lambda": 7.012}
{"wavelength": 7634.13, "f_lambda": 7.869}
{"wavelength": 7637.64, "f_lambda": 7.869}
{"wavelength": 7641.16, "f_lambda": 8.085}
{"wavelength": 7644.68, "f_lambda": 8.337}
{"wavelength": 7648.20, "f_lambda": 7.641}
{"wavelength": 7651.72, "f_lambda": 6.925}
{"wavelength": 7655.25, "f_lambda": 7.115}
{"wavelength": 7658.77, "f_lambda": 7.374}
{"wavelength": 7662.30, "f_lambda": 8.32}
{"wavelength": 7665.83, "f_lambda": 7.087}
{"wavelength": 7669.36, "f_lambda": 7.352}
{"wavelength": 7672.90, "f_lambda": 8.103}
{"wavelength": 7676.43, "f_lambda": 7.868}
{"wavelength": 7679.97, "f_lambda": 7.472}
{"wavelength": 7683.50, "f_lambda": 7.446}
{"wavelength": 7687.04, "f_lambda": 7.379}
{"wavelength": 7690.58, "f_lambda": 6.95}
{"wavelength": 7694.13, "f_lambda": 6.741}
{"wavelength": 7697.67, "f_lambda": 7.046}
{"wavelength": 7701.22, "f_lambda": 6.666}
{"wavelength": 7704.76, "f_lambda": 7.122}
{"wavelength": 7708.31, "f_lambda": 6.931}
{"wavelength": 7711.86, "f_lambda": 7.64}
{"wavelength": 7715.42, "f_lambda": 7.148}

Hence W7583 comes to 7.72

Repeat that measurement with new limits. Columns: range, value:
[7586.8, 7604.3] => 7.41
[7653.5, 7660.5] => 7.25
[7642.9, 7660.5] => 7.48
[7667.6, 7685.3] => 7.65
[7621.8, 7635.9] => 7.31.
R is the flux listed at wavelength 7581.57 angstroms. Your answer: 7.796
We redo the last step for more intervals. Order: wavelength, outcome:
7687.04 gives 7.379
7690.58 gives 6.95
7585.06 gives 7.635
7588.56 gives 7.763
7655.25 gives 7.115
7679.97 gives 7.472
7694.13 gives 6.741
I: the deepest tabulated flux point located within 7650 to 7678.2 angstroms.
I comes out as 6.925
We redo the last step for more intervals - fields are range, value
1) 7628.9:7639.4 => 7.012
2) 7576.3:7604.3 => 7.185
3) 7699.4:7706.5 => 6.666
